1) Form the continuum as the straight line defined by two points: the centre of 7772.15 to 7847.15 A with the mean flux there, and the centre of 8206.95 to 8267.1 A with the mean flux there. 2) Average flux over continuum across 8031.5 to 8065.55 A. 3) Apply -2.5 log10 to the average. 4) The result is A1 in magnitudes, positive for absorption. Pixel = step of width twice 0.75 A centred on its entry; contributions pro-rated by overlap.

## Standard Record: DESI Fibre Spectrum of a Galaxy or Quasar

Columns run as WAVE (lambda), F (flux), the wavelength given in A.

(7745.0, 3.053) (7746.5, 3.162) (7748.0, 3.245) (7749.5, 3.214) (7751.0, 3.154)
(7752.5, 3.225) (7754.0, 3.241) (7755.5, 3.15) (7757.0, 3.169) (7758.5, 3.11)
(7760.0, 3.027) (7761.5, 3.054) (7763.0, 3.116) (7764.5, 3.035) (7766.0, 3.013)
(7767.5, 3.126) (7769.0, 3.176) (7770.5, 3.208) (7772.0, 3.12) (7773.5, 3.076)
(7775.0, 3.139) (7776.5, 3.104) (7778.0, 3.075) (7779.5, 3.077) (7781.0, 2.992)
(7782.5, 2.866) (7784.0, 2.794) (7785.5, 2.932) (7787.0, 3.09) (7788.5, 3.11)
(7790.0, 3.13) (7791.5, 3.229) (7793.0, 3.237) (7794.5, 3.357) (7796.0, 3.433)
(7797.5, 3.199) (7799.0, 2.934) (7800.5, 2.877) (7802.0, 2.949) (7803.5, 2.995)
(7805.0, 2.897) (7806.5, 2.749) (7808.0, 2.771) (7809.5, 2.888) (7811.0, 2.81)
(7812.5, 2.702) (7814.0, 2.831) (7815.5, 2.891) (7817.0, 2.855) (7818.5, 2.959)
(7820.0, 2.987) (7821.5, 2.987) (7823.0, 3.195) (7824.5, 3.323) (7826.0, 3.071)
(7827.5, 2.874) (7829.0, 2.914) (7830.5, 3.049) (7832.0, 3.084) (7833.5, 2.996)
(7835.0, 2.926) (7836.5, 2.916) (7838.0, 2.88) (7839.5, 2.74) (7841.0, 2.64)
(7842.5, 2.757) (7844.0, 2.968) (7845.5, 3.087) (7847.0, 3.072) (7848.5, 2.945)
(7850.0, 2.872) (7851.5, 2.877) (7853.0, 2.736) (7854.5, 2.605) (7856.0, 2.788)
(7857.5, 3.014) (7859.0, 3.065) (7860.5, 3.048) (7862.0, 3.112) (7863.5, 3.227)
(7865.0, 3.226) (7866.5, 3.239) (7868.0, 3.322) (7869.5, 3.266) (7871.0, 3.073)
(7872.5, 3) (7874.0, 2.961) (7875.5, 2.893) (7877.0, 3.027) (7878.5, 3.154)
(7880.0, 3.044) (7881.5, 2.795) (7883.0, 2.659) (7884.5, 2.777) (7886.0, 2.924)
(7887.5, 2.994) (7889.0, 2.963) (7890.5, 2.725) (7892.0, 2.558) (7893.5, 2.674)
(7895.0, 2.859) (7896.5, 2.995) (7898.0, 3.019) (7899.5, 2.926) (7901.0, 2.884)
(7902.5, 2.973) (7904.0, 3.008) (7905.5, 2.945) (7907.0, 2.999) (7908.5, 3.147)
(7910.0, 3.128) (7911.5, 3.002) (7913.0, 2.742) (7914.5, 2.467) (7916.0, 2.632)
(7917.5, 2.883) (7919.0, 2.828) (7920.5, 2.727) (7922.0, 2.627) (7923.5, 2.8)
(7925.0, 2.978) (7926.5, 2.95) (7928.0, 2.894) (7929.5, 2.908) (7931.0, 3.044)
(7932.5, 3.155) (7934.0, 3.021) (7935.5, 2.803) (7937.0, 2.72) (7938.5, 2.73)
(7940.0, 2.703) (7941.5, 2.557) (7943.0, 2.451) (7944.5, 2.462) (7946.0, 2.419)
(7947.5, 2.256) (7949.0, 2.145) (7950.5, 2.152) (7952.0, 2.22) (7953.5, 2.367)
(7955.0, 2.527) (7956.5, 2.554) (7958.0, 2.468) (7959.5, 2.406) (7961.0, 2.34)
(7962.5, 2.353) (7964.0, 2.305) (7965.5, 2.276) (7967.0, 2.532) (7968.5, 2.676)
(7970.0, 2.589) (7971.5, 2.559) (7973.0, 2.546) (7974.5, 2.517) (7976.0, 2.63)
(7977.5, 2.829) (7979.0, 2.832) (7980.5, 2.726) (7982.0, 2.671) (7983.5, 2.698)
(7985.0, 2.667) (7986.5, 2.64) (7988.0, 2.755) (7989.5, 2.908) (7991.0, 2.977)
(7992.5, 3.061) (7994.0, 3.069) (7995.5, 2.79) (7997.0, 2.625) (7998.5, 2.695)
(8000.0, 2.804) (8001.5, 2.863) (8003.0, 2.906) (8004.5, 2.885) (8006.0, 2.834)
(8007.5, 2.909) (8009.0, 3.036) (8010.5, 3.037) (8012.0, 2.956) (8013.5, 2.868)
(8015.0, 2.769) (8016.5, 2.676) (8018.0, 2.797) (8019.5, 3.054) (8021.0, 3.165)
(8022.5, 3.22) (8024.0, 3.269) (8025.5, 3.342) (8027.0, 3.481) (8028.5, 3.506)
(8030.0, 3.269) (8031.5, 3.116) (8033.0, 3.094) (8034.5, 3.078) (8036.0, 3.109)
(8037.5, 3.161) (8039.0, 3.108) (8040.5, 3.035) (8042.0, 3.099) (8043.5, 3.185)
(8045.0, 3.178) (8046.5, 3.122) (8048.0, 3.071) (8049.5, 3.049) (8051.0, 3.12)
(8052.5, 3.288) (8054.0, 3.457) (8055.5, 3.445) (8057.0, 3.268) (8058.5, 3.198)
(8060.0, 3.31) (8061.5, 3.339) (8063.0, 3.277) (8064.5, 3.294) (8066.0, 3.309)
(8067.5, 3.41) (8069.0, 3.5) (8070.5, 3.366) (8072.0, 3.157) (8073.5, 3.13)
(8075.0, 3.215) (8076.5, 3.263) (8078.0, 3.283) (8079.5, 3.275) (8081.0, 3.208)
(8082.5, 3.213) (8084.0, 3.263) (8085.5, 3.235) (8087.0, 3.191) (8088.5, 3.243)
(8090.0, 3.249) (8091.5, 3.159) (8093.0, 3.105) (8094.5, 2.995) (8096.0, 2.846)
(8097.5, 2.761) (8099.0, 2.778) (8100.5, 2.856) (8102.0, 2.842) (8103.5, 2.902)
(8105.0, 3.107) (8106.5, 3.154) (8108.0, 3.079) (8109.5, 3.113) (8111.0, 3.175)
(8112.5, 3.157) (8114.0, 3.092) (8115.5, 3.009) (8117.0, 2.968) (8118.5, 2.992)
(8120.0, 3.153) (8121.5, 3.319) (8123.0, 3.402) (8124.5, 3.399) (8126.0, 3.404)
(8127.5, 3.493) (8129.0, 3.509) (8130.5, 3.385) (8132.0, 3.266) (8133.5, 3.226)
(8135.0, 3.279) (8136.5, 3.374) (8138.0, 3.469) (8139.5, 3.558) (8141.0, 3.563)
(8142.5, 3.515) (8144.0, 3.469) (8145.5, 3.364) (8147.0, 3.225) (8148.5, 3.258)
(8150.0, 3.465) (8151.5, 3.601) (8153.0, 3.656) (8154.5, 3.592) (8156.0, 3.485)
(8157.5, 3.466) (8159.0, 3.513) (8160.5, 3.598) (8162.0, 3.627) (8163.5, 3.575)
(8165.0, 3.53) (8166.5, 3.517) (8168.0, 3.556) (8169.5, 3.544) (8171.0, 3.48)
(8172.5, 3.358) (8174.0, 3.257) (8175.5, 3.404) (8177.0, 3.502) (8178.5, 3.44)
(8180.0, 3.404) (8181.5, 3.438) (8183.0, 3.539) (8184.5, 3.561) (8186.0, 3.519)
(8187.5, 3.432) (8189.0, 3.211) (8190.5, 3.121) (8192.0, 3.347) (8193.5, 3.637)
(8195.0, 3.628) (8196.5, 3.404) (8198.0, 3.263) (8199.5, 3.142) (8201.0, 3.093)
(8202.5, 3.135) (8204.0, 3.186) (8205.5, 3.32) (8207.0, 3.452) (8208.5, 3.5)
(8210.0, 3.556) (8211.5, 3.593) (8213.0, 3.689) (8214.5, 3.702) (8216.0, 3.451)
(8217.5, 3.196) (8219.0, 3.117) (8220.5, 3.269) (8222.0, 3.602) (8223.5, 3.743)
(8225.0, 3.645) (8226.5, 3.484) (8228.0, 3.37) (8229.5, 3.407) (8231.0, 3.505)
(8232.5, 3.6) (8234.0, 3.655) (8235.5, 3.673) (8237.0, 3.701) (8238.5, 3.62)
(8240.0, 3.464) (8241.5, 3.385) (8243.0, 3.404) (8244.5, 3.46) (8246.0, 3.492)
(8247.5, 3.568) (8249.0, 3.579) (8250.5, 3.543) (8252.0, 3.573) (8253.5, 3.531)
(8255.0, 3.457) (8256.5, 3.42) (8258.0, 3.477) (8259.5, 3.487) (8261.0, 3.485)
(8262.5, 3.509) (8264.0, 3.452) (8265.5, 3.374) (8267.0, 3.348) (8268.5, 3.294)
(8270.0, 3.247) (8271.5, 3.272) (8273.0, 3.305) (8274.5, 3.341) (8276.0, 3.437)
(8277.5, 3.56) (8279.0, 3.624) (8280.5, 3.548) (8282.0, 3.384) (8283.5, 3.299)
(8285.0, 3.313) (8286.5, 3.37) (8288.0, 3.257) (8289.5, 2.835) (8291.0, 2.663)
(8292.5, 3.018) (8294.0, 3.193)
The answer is 0.028 mag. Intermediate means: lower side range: 2.99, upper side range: 3.5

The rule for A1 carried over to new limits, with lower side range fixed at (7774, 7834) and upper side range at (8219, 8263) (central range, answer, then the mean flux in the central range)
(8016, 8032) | 0.03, 3.18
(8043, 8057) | 0.03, 3.22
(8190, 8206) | 0.05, 3.3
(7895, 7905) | 0.06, 2.96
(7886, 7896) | 0.11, 2.81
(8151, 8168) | -0.04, 3.56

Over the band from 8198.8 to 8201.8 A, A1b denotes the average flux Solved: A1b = 3.12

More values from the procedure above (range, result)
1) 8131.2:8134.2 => 3.25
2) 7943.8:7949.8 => 2.32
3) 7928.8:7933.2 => 3.04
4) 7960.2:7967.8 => 2.36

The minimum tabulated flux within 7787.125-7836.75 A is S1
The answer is 2.702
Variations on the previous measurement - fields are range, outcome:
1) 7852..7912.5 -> 2.558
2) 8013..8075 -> 2.676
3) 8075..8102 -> 2.761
